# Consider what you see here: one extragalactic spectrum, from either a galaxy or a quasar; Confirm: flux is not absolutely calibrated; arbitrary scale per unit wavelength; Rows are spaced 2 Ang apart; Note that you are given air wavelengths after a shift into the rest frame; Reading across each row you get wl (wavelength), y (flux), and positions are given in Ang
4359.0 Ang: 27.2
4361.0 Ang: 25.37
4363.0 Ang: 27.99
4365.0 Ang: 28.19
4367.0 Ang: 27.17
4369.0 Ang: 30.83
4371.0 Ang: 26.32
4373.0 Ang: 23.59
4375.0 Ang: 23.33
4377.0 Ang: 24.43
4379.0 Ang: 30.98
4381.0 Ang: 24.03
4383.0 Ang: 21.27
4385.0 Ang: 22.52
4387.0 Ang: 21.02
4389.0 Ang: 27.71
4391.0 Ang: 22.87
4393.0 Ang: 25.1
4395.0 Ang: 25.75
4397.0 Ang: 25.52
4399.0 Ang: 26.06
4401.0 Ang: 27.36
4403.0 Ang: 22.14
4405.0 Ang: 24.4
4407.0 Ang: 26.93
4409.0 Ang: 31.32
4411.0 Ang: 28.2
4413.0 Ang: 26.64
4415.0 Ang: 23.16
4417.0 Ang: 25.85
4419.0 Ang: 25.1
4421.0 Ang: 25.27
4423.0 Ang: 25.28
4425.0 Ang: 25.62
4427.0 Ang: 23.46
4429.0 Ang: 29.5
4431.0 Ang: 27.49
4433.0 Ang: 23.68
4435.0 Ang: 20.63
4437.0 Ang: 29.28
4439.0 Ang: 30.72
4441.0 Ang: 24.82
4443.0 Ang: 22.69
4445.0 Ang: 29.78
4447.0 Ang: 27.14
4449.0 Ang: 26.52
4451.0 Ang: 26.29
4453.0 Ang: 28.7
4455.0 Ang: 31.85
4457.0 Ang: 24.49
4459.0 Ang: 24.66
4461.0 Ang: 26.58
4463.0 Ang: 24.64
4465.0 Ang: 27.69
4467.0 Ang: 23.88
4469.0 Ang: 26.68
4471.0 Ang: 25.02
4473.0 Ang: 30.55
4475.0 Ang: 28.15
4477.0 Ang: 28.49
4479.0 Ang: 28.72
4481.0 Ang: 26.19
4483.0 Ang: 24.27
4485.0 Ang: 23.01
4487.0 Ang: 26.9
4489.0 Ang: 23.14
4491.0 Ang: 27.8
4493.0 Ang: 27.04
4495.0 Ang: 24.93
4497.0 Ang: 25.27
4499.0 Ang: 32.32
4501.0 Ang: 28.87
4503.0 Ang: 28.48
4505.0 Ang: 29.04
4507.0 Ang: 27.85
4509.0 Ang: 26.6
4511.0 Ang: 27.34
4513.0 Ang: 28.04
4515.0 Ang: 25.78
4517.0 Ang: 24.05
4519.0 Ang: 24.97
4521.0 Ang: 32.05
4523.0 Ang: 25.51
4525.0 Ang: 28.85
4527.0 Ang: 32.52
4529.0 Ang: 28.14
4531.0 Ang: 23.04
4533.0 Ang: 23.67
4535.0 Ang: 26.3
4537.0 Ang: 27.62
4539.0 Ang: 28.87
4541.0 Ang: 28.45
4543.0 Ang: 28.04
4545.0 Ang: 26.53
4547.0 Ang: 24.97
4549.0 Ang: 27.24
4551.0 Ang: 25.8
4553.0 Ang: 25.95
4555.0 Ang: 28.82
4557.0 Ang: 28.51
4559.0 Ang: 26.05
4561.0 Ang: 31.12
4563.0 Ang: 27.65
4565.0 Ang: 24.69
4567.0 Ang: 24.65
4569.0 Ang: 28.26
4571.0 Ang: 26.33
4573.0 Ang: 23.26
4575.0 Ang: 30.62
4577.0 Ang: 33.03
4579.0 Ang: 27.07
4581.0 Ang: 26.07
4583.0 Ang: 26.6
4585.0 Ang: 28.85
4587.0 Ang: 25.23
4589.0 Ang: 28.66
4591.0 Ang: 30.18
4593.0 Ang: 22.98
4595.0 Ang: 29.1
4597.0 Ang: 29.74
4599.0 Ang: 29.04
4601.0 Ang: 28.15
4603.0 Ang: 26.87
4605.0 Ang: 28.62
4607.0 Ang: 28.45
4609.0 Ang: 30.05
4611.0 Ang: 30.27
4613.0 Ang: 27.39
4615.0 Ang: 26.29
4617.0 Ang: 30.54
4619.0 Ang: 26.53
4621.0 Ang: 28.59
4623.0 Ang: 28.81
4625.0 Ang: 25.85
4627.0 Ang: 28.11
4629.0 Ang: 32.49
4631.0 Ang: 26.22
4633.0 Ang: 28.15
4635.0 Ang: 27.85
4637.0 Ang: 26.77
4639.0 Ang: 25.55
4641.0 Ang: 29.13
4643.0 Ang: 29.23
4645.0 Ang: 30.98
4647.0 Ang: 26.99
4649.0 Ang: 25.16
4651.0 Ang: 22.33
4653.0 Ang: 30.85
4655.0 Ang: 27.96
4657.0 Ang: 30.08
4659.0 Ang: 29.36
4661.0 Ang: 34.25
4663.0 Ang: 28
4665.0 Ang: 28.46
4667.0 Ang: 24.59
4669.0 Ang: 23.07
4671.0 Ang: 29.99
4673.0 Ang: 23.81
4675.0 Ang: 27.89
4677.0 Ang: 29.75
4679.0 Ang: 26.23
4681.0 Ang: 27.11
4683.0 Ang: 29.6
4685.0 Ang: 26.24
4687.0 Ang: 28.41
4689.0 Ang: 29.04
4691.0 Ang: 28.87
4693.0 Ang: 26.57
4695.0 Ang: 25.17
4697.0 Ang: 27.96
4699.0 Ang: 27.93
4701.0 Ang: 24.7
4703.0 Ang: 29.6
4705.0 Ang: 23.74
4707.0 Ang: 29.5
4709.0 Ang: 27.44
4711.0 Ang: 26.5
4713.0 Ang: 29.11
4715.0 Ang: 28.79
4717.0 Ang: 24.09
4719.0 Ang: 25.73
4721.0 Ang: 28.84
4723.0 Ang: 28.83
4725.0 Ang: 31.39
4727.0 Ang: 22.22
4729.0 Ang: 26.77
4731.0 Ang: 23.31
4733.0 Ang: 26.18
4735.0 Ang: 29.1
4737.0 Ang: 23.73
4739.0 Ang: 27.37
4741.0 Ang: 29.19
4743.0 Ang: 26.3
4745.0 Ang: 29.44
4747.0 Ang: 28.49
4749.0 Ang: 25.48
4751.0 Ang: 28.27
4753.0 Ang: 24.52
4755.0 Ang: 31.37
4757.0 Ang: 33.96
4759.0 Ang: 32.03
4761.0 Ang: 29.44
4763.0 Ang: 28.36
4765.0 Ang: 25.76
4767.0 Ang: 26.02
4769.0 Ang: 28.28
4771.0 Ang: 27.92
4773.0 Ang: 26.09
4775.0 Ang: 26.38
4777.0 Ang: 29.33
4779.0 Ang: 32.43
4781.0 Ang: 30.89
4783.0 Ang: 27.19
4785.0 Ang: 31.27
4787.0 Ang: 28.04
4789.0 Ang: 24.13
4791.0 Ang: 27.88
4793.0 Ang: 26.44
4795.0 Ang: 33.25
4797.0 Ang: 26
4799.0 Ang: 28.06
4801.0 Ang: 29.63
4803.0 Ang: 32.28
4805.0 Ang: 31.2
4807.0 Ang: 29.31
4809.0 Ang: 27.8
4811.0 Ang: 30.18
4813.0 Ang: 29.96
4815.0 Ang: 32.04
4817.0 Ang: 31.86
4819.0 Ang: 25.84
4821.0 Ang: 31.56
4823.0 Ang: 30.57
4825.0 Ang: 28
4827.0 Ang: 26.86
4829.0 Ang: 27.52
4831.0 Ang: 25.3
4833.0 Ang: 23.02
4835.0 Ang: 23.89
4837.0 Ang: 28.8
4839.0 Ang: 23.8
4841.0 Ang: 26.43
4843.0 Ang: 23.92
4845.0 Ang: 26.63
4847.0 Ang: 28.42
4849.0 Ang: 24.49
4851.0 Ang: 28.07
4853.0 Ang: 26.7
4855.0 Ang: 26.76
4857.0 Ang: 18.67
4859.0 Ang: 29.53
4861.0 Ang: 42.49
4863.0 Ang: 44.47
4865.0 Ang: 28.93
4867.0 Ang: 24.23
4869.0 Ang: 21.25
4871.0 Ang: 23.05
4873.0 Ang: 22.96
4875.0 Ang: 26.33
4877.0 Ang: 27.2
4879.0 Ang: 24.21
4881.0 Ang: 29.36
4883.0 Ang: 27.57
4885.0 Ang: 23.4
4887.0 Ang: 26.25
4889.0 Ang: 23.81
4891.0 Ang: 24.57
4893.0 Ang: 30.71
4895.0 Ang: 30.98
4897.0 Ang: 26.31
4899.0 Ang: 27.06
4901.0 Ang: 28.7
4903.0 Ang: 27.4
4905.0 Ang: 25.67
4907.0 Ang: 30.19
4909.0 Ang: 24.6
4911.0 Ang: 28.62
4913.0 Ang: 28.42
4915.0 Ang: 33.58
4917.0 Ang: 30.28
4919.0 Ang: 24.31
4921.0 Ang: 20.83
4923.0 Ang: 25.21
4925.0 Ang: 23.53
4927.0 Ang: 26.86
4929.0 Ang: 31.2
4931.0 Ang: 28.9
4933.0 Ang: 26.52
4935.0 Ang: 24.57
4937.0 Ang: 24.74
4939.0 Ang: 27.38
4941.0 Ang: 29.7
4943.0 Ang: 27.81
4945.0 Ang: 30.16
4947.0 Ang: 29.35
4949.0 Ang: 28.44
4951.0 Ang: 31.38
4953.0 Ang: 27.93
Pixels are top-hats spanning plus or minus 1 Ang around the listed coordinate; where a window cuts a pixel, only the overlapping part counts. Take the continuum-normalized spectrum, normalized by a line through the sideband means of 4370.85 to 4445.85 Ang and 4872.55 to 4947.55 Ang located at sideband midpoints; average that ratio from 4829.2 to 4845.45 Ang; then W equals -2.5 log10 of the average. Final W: 0.07 mag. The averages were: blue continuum 25.5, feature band 25.3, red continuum 27.1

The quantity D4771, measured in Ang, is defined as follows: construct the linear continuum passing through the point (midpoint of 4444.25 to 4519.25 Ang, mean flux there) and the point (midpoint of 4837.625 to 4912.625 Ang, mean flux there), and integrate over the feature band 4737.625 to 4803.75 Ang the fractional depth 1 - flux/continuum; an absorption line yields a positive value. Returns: -3.4 Ang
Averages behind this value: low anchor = 26.9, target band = 28.5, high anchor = 27.1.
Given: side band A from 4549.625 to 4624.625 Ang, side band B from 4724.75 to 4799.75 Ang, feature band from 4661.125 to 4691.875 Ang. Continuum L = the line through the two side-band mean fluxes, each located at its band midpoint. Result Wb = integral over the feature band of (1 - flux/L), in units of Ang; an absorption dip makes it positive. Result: 0.3 Ang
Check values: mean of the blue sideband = 27.8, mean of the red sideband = 27.9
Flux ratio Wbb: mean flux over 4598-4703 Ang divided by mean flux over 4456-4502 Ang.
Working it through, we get 1.1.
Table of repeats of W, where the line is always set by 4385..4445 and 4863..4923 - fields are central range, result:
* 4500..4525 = -0.06 mag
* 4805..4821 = -0.12 mag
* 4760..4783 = -0.07 mag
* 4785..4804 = -0.08 mag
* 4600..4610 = -0.09 mag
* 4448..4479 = -0.05 mag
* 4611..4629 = -0.08 mag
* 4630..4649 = -0.06 mag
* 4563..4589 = -0.04 mag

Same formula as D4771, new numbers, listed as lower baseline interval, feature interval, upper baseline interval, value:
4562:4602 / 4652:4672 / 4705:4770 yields -0.8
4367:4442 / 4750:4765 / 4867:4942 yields -1.8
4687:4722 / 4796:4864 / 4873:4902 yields -4.1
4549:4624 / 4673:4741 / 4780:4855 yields 1.8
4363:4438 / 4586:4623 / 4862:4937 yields -2.7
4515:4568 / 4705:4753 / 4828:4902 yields -0.2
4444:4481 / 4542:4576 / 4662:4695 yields 0.3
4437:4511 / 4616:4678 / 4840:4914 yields -2.0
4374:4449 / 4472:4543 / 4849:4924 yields -3.5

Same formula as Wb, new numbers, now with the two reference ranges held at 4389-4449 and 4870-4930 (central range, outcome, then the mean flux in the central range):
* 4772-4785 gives -1.1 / 28.9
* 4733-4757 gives -1.1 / 27.8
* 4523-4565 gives -1.8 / 27.3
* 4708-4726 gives -0.9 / 27.9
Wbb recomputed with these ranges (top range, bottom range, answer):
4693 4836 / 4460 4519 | 1.04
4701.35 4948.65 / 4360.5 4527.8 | 1.05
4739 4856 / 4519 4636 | 1.02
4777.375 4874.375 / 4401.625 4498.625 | 1.07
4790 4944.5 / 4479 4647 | 1.00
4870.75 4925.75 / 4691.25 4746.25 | 0.99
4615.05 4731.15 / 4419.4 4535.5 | 1.03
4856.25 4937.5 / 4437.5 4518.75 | 1.02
